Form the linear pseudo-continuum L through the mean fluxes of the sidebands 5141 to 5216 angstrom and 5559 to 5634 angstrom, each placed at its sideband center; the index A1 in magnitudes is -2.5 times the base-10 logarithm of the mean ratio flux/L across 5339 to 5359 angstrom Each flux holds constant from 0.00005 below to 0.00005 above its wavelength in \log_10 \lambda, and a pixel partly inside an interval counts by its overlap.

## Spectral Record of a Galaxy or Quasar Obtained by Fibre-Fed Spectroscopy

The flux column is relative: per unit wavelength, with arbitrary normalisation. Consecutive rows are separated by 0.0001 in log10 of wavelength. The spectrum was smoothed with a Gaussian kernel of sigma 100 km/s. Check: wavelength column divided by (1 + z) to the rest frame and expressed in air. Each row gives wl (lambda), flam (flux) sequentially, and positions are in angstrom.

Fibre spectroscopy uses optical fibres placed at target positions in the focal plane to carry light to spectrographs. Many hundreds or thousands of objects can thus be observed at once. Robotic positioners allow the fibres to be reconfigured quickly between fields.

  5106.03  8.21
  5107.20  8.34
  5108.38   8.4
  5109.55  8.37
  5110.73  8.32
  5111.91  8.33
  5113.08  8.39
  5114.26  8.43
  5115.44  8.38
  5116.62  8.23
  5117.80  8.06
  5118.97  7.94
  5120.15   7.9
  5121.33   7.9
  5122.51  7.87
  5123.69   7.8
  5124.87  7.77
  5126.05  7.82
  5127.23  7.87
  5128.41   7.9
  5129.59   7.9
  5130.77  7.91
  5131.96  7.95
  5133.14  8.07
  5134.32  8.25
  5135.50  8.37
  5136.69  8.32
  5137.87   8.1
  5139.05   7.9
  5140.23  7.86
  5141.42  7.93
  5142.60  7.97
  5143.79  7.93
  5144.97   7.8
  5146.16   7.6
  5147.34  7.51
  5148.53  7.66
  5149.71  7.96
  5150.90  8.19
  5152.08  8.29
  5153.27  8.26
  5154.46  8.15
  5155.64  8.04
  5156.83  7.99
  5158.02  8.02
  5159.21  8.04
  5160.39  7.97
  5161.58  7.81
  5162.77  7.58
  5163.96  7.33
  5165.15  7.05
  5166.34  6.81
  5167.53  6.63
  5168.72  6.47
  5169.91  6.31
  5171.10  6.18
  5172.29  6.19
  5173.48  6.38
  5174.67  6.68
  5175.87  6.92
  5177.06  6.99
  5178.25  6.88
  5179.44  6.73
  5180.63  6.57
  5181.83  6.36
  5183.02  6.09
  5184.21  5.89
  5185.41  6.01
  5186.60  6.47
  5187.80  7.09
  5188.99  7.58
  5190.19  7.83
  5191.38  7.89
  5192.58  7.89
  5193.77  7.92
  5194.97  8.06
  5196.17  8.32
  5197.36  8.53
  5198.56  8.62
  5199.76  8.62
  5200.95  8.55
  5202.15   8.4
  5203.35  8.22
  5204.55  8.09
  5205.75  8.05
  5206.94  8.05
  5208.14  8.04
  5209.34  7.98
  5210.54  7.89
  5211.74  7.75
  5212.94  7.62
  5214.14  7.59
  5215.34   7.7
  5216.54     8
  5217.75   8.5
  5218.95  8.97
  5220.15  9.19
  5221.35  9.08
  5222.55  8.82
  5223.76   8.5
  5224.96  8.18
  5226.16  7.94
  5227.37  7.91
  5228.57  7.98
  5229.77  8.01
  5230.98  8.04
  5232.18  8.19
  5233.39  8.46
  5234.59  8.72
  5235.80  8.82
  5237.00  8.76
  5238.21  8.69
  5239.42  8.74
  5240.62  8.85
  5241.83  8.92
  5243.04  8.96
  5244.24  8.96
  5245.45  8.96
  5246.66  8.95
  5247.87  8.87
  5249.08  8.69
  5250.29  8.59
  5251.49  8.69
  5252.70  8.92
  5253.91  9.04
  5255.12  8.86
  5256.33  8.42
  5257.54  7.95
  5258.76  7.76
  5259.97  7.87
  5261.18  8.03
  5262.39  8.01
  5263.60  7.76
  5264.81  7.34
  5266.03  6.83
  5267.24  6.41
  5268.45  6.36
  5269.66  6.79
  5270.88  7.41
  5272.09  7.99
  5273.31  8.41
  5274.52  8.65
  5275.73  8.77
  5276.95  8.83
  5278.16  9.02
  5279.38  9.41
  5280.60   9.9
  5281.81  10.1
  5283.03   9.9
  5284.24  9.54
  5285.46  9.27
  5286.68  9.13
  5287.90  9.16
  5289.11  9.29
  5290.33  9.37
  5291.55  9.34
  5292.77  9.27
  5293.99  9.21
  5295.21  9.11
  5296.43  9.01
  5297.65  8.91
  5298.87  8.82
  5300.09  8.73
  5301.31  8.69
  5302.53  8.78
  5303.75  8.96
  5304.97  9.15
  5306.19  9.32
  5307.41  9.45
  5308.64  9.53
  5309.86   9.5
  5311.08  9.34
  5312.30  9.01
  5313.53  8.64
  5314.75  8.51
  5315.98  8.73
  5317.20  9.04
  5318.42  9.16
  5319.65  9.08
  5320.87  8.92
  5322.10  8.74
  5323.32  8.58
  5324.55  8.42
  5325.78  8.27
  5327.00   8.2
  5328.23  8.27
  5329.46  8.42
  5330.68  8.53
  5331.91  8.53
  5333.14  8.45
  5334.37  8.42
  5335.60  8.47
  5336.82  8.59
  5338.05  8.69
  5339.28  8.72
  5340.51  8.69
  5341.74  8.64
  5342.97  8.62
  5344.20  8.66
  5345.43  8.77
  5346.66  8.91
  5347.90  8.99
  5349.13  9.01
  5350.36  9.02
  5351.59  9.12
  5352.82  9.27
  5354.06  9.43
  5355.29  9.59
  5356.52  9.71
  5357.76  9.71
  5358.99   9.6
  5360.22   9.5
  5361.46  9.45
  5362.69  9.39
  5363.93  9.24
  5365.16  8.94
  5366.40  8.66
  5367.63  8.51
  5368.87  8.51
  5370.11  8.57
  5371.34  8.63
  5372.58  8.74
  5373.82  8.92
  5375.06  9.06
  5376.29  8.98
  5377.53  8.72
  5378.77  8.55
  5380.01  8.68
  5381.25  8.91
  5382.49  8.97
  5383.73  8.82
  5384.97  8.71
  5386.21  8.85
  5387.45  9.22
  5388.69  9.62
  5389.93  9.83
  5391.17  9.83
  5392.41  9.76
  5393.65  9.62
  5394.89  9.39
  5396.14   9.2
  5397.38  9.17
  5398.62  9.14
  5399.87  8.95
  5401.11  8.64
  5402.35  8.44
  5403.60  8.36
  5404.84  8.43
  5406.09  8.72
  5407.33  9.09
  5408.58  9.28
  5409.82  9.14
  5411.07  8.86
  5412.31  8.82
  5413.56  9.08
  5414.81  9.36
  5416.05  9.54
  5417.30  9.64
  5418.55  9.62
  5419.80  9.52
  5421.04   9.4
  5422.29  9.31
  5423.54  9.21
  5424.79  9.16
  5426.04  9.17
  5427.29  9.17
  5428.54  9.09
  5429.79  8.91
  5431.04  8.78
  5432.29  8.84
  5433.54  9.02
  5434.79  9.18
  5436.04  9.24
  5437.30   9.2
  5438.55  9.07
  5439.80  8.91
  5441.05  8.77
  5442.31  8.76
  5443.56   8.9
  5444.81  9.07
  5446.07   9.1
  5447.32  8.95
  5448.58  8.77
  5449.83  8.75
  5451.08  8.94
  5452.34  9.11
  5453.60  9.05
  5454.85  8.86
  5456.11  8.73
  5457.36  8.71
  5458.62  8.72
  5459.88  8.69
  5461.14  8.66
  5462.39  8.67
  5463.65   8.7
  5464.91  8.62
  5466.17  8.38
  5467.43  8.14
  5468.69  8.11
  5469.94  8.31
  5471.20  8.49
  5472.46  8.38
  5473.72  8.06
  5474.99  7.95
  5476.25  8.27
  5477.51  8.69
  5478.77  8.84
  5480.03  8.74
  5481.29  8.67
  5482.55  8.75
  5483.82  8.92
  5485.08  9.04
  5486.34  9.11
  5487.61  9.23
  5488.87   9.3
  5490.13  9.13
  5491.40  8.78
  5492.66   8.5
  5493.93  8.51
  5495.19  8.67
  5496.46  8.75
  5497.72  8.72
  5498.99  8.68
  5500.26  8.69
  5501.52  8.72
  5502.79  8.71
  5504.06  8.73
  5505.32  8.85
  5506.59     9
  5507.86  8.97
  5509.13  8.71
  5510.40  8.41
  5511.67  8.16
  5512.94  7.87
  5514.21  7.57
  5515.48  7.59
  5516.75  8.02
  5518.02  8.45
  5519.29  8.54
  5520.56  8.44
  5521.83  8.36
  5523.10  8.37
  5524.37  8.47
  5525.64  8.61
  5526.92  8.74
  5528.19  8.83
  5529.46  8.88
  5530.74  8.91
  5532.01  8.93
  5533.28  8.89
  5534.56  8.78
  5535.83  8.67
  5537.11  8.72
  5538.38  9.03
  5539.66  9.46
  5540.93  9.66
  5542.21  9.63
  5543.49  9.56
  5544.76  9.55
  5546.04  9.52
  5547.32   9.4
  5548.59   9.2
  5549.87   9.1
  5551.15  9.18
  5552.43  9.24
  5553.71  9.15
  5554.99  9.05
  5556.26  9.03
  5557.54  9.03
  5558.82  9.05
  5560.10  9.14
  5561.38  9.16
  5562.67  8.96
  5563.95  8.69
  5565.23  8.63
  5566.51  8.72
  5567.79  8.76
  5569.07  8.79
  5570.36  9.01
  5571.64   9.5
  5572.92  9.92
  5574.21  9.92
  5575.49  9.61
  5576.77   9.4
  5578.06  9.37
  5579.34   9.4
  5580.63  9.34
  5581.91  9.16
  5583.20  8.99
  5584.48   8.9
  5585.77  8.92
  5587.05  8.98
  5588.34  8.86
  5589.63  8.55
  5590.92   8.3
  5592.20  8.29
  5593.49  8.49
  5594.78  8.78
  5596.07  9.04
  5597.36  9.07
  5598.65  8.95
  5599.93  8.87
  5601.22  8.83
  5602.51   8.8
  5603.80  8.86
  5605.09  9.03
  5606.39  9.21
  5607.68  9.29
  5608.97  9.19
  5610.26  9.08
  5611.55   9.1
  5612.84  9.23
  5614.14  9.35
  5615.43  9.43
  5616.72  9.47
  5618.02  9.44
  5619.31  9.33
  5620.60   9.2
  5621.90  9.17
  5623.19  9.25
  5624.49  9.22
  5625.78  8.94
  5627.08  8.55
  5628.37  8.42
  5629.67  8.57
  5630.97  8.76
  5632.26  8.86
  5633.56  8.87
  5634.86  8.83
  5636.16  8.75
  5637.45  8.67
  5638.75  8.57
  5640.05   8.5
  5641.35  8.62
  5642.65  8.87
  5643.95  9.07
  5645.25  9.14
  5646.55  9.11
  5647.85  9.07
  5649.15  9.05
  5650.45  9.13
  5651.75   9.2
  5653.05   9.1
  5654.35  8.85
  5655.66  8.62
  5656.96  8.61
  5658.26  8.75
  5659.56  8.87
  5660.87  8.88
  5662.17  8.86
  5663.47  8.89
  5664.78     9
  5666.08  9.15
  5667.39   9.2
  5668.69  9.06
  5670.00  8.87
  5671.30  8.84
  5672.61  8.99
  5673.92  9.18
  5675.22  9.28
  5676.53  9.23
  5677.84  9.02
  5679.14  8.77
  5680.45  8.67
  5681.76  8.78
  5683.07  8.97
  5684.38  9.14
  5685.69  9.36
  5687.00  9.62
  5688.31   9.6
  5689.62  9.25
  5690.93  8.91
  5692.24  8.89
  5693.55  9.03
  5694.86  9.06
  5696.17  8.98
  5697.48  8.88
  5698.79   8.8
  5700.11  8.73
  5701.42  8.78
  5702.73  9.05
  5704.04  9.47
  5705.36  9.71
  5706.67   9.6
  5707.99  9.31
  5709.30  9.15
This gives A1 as -0.12 mag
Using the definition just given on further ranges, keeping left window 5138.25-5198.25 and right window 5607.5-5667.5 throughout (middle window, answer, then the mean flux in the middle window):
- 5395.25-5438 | -0.107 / 9.08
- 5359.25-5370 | -0.124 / 9.02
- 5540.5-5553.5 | -0.087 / 9.39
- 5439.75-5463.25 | -0.064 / 8.85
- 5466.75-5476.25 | 0.026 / 8.21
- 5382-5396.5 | -0.149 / 9.32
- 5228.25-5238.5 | -0.110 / 8.41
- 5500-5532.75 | 0.005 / 8.52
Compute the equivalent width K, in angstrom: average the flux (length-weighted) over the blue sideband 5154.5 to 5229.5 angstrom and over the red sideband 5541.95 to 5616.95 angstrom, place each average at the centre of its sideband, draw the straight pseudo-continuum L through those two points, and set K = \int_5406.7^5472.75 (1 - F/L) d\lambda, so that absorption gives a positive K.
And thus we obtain -3.0 angstrom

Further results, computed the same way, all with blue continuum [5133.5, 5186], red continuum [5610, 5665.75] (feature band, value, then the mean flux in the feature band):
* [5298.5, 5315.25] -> -2.5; 9.04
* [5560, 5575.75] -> -0.7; 9.12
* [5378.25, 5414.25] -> -3.9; 9.04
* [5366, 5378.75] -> -1.0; 8.72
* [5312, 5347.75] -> -3.2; 8.64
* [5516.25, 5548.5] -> -1.1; 8.91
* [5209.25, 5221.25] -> -1.0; 8.16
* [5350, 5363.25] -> -2.4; 9.45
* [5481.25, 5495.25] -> -0.7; 8.9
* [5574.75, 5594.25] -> -0.4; 8.98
